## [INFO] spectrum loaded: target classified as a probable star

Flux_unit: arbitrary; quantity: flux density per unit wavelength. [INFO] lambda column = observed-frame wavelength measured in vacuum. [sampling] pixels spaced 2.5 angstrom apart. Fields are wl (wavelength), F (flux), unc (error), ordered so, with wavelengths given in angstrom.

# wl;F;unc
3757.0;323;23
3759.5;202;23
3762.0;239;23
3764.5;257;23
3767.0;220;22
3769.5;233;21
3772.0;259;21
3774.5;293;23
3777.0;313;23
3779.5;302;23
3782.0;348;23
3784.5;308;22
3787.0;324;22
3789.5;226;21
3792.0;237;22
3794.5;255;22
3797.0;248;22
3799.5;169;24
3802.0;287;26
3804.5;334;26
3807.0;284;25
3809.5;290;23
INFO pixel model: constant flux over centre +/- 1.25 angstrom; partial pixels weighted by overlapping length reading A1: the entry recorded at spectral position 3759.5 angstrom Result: 202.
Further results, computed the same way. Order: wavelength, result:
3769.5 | 233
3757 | 323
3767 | 220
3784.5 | 308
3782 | 348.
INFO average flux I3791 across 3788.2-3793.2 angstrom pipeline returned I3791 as 232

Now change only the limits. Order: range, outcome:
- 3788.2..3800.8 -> 228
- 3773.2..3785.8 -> 313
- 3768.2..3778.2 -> 274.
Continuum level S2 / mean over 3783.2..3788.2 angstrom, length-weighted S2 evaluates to 316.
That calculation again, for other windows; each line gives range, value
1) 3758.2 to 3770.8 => 231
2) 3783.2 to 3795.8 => 270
